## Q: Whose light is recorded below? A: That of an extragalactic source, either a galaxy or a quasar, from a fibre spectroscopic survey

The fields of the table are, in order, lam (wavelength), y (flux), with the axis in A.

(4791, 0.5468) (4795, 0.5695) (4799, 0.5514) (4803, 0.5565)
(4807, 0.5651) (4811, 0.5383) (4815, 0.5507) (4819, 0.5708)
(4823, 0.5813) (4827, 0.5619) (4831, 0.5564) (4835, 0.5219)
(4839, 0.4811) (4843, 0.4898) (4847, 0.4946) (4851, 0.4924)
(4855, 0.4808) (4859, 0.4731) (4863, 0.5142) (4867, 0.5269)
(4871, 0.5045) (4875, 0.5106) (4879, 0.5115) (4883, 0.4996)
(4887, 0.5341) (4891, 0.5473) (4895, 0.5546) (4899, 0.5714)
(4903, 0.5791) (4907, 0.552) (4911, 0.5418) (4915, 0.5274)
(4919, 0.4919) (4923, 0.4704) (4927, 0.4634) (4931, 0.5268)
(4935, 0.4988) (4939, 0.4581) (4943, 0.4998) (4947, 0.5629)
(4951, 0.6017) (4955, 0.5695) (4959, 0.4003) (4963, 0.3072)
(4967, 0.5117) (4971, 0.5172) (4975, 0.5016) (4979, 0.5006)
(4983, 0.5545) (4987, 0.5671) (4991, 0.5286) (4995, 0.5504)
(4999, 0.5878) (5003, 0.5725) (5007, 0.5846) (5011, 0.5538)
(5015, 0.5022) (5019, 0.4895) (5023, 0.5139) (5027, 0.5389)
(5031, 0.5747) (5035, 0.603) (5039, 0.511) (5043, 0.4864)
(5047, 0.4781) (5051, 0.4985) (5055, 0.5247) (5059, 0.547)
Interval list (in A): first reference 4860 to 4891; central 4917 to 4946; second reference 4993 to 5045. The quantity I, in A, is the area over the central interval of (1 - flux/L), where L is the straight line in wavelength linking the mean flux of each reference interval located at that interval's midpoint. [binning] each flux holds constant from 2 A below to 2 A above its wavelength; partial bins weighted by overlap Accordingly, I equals 2.0 A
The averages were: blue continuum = 0.515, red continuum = 0.544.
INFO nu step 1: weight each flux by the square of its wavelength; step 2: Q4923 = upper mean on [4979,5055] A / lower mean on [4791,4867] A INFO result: 1.09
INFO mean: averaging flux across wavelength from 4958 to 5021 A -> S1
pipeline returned 0.516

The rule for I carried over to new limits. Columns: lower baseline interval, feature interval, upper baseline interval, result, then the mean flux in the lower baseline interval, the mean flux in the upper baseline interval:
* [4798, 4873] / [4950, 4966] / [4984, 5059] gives 2.1 A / 0.527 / 0.537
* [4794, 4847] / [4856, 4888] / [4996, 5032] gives 2.1 A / 0.543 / 0.546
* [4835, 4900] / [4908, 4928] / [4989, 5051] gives 0.6 A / 0.511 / 0.537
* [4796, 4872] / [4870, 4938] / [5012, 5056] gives 0.4 A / 0.528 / 0.521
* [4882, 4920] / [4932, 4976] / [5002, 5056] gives 3.5 A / 0.542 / 0.53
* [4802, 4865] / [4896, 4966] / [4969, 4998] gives 3.0 A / 0.526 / 0.533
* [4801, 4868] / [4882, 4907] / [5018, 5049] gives -1.1 A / 0.527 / 0.526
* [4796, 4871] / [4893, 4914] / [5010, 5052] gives -1.3 A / 0.528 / 0.523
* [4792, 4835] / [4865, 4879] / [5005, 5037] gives 1.0 A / 0.558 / 0.545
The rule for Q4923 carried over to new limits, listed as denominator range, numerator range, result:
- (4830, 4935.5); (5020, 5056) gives 1.08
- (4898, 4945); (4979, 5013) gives 1.12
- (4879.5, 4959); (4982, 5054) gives 1.07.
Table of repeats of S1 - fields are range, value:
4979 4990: 0.547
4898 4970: 0.507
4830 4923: 0.518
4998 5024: 0.543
